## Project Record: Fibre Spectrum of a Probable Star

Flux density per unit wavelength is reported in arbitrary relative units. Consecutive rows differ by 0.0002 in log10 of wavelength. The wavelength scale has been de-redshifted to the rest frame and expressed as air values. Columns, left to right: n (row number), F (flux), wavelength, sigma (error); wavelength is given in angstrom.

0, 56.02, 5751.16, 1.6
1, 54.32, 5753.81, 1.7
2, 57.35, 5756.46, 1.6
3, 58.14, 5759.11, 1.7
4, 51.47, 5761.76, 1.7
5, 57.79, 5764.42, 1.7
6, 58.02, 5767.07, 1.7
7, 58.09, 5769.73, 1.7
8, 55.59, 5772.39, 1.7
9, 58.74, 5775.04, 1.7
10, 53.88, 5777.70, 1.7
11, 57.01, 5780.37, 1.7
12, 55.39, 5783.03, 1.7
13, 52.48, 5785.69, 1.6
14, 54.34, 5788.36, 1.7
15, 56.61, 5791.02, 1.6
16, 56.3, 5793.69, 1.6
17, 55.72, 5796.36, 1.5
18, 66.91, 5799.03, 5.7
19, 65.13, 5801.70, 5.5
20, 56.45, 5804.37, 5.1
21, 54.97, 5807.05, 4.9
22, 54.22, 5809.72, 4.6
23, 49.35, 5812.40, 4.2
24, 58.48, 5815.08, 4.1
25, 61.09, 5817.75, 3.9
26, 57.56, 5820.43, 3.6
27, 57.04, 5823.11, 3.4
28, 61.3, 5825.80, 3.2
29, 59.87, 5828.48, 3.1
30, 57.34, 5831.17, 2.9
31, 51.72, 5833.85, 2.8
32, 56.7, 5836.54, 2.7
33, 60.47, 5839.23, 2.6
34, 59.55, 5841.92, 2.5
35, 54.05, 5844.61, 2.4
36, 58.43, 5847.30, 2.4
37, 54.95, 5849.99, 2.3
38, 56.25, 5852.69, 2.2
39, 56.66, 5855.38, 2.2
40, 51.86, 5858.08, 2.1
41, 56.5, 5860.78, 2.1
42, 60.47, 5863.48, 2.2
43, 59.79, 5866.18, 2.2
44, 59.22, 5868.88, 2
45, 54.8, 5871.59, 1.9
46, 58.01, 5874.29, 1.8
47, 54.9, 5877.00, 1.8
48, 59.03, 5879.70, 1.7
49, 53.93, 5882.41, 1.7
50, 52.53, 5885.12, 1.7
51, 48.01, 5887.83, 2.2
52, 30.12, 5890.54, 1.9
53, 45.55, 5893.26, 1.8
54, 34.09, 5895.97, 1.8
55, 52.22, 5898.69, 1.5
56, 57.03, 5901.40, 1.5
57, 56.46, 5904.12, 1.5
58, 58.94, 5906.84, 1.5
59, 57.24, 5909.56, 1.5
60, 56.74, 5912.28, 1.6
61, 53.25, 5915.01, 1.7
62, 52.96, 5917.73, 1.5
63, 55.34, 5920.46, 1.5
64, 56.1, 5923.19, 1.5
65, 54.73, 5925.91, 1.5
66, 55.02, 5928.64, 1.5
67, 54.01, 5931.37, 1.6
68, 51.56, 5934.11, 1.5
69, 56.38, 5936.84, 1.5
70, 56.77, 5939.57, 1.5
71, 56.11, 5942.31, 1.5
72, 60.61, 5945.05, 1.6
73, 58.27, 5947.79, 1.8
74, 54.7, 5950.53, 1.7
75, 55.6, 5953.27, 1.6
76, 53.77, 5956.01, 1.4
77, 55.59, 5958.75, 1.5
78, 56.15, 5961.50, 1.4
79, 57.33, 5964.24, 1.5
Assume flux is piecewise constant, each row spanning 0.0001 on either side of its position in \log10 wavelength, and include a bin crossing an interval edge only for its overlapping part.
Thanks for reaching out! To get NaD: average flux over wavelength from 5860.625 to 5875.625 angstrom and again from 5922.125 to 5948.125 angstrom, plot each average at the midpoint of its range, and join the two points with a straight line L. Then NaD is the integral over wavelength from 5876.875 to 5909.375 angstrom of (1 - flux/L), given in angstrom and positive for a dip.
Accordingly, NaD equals 4.0 angstrom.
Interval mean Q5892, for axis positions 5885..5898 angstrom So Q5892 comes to 41.6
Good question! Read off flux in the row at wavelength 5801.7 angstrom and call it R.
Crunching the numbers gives 65.13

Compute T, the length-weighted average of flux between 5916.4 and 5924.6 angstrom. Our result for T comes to 54.8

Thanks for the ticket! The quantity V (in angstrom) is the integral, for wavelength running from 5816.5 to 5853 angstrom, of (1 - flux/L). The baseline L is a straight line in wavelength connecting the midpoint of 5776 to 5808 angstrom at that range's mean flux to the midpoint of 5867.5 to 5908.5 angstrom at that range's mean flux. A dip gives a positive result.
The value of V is -1.94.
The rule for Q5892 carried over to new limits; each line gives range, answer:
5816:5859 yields 57.2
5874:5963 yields 53.7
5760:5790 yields 55.8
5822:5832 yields 59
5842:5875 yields 56.8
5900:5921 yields 56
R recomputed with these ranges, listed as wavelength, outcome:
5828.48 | 59.87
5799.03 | 66.91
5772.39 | 55.59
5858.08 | 51.86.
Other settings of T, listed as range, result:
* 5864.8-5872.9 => 57.9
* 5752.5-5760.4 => 56.6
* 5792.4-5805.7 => 60.1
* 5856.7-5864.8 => 56.2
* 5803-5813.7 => 53.8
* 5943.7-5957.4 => 56.6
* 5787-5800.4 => 58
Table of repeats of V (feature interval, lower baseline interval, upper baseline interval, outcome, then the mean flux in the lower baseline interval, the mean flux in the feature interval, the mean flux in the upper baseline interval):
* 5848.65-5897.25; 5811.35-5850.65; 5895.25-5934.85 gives 2.7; 57.3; 52.6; 54.1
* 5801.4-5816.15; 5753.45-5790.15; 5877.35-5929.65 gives -0.2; 56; 55.8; 52.1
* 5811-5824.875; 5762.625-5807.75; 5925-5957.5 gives 0.0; 57.2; 56.8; 55.6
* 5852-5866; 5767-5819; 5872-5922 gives -0.7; 56.9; 56.6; 52.1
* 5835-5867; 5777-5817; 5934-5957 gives -0.3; 56.6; 57.1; 56.3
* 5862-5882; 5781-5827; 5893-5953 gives -0.8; 57.2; 57.8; 54.5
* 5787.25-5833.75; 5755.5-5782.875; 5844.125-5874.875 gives -0.8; 56.5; 57.7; 56.8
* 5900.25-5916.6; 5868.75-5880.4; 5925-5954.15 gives -0.1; 56.9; 56.5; 55.8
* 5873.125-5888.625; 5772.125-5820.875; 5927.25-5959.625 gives 0.4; 56.9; 54.6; 55.7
